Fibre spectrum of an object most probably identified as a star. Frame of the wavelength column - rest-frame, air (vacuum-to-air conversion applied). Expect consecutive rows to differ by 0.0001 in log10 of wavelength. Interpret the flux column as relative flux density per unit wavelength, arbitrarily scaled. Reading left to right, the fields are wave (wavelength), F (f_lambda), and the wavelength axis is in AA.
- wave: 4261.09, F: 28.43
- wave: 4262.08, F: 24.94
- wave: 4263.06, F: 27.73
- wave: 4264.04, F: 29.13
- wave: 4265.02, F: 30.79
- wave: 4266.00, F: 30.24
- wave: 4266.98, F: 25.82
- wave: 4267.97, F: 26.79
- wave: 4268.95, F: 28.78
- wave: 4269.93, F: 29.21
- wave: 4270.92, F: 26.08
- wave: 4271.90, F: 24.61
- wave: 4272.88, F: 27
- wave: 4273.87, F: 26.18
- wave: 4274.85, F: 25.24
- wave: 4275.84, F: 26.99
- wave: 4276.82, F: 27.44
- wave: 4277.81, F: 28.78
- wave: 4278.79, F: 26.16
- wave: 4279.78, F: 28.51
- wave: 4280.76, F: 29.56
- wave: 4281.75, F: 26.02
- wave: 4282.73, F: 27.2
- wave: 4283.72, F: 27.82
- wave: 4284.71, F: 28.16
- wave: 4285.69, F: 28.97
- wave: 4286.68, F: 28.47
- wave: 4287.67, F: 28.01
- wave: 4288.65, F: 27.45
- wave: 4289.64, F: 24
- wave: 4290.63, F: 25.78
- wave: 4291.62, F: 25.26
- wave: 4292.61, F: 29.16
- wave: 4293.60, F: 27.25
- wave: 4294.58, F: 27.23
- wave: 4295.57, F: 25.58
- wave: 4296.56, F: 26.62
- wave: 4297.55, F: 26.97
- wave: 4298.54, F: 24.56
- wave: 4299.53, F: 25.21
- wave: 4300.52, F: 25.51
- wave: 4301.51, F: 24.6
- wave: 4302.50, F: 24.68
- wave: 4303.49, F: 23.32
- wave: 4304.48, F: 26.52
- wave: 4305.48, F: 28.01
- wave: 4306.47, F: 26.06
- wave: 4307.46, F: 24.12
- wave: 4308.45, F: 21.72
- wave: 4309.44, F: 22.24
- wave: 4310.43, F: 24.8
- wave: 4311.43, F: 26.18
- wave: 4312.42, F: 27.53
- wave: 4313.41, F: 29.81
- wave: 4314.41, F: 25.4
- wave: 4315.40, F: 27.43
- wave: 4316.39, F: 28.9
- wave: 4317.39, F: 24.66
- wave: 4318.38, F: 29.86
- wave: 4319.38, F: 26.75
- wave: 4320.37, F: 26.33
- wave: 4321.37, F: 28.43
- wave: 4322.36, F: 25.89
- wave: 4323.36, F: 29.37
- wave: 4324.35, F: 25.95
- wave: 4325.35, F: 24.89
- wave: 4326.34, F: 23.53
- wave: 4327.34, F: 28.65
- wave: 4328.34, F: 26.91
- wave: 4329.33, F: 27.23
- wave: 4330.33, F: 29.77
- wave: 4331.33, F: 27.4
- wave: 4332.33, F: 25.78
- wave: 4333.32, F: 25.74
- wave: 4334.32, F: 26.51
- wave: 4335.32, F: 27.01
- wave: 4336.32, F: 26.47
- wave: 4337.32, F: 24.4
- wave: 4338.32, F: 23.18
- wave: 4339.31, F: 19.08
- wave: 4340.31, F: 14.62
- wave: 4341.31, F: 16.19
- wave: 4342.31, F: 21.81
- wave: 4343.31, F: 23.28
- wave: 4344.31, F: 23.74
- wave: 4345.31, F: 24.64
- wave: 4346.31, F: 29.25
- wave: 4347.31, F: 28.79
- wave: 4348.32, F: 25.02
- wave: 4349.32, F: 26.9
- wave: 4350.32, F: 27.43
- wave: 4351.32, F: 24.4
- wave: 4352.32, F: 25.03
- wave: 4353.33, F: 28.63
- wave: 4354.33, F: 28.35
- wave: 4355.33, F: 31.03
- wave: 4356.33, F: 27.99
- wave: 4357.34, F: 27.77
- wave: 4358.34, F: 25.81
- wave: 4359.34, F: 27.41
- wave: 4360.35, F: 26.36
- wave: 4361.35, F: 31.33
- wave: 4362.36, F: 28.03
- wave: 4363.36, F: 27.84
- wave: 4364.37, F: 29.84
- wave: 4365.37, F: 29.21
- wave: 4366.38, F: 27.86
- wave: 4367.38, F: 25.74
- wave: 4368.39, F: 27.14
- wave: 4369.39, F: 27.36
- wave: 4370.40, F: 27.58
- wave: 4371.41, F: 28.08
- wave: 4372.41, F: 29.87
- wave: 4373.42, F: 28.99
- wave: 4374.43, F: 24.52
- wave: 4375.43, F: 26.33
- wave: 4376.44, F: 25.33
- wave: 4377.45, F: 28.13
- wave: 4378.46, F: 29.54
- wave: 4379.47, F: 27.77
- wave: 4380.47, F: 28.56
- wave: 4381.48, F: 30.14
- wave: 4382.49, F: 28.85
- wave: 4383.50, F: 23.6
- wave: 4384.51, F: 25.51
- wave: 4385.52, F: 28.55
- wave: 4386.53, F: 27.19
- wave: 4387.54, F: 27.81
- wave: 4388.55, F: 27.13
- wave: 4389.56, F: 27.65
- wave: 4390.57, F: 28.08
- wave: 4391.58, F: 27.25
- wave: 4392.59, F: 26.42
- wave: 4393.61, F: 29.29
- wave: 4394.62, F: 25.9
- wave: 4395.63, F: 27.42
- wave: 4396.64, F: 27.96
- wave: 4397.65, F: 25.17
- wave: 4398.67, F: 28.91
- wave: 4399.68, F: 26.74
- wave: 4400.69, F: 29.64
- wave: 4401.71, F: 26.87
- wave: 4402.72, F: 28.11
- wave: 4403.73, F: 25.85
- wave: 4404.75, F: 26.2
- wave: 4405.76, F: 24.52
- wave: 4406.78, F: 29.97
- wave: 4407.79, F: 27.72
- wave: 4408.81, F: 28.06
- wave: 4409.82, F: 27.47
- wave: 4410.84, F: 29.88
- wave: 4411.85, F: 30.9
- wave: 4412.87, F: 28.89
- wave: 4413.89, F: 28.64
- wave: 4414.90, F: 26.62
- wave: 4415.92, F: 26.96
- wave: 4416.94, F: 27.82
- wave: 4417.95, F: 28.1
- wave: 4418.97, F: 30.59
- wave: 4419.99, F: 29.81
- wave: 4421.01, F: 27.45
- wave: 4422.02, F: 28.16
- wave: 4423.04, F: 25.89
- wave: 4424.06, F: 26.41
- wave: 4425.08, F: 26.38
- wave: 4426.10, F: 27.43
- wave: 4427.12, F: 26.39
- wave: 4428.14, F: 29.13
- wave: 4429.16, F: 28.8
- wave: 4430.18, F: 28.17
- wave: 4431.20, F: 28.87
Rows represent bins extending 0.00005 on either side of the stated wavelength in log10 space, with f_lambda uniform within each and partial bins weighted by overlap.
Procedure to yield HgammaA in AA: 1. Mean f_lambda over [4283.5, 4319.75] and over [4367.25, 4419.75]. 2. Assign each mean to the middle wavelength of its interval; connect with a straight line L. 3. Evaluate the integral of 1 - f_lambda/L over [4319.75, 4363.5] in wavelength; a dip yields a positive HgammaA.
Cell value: 1.49 AA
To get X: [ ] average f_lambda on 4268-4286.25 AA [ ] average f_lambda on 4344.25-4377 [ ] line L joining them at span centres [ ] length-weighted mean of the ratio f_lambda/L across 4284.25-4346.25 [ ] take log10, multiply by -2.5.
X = 0.07 mag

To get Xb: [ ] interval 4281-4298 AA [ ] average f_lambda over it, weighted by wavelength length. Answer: 27.1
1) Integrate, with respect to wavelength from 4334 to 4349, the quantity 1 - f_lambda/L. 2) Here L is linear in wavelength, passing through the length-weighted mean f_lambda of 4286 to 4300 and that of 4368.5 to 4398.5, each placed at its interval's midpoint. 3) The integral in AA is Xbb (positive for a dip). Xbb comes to 1.9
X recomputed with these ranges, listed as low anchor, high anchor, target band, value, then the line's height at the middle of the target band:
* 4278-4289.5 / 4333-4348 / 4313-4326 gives -0.082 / 25.2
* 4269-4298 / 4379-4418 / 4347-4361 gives 0.009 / 27.4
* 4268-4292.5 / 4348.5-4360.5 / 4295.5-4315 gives 0.071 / 27.2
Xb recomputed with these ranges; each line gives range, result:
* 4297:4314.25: 25.4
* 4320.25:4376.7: 26.4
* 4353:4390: 27.8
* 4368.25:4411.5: 27.5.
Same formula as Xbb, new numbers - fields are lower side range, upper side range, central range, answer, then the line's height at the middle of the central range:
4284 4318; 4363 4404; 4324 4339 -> 0.3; 26.7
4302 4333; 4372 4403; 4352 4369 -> -0.6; 27.1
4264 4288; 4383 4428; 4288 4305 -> 1.1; 27.6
